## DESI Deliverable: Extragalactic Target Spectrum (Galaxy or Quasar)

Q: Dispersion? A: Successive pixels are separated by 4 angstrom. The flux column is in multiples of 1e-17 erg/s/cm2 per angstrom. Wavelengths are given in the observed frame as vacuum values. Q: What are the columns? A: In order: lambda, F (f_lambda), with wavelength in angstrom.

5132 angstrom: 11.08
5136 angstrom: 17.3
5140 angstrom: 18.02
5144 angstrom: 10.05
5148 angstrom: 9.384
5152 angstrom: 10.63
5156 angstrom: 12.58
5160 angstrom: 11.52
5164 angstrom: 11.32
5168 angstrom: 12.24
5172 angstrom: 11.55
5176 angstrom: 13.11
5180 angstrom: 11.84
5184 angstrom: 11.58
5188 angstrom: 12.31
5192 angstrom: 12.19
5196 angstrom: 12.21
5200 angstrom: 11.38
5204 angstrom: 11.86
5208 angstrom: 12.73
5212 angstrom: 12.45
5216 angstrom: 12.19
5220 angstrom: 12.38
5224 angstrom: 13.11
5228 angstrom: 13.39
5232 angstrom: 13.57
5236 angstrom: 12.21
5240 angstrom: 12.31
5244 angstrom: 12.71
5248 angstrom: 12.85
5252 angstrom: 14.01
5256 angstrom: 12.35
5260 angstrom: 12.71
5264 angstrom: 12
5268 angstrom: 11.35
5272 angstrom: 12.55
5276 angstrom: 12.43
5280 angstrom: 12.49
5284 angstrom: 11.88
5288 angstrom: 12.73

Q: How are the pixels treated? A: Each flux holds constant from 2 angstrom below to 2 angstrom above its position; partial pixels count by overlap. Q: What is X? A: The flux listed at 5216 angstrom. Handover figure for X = 12.19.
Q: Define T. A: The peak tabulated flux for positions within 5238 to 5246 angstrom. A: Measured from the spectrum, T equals 12.71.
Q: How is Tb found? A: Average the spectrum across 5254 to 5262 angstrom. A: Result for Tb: 12.5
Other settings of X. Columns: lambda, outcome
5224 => 13.11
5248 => 12.85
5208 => 12.73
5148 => 9.384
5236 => 12.21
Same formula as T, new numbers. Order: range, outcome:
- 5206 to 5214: 12.73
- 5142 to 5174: 12.58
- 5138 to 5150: 18.02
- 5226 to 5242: 13.57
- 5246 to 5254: 14.01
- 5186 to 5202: 12.31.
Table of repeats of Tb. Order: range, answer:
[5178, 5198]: 12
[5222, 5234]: 13.4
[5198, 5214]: 12.1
